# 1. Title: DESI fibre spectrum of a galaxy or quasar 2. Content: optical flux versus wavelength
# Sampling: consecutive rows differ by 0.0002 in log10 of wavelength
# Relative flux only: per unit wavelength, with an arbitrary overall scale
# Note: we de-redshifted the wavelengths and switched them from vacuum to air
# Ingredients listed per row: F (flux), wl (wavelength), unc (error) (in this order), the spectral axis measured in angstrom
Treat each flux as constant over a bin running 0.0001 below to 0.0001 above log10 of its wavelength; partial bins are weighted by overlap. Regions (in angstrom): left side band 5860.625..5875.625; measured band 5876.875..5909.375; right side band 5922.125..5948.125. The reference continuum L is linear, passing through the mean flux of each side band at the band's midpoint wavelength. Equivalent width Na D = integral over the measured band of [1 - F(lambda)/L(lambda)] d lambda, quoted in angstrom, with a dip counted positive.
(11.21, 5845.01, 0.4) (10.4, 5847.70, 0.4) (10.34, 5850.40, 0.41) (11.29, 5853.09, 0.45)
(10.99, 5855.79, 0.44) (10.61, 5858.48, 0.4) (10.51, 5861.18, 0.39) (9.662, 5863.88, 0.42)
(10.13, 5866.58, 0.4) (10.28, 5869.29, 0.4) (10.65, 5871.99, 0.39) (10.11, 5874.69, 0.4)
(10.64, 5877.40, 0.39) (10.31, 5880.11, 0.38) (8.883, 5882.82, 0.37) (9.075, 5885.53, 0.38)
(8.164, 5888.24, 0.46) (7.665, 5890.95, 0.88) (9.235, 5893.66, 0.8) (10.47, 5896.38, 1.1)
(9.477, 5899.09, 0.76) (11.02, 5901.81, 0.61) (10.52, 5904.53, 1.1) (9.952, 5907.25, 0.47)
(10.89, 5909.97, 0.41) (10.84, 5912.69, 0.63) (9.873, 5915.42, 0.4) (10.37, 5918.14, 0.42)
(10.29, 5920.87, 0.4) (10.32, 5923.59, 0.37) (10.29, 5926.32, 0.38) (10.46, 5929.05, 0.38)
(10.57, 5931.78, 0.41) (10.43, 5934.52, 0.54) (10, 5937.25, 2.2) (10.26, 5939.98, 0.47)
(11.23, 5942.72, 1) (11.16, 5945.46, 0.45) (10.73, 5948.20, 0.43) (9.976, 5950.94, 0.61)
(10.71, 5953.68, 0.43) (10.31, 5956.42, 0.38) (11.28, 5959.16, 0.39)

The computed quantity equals 2.2 angstrom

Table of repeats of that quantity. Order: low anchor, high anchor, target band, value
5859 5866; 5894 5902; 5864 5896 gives 1.7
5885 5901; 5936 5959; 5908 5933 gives -1.5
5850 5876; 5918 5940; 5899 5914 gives -0.2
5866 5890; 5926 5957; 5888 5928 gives 0.4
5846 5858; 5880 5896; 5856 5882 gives -1.2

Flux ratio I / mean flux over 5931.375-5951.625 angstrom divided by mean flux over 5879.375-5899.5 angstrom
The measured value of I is 1.16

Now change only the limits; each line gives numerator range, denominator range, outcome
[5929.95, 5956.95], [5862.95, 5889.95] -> 1.08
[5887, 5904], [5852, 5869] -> 0.90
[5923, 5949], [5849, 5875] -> 1.01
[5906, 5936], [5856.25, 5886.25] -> 1.03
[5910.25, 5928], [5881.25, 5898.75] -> 1.16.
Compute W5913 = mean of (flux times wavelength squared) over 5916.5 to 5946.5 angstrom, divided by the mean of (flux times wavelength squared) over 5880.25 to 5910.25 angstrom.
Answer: 1.11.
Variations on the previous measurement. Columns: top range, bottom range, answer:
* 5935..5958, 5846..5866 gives 1.03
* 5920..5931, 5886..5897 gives 1.19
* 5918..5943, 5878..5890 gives 1.15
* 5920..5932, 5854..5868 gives 1.02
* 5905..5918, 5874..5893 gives 1.14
